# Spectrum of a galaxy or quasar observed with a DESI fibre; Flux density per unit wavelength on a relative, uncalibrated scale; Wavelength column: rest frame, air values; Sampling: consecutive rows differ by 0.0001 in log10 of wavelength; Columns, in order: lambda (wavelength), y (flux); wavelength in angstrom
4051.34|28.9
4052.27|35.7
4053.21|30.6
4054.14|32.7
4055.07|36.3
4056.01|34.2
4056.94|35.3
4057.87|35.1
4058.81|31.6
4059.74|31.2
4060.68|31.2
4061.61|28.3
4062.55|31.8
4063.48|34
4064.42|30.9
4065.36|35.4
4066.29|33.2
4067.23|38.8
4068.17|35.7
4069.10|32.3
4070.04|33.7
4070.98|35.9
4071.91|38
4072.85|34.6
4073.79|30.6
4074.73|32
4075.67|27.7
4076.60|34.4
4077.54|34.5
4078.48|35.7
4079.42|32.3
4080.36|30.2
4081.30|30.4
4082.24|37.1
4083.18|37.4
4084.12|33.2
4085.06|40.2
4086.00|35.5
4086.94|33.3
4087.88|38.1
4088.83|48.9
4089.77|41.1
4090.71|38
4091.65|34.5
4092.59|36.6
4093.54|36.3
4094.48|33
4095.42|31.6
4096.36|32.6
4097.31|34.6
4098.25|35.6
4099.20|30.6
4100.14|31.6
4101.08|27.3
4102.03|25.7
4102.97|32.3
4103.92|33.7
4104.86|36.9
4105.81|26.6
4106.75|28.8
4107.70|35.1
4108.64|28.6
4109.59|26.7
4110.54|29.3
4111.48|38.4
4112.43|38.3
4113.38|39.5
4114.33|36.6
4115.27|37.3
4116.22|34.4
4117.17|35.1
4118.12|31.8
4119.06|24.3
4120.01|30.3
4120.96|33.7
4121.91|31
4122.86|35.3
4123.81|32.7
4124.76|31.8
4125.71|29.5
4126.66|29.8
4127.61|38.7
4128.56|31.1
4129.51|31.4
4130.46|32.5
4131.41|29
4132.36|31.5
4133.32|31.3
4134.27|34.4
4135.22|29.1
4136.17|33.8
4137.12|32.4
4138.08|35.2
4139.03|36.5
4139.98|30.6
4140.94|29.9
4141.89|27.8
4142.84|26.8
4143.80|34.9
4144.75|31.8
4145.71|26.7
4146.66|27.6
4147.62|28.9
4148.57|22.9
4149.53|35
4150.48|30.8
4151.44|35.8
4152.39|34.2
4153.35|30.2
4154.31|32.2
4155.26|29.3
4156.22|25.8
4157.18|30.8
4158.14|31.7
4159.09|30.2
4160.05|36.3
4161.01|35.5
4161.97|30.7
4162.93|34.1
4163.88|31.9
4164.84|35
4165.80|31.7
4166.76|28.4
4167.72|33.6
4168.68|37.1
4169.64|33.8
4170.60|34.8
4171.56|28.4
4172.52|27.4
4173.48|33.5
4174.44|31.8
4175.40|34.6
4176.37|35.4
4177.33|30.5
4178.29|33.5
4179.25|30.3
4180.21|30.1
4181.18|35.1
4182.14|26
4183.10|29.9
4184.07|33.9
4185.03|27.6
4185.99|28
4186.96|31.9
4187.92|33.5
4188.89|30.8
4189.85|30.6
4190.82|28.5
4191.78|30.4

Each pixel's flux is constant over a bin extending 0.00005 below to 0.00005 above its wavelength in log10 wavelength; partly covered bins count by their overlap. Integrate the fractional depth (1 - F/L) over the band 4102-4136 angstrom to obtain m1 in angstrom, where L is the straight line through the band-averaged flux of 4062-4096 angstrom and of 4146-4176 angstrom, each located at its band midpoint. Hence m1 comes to 1.0 angstrom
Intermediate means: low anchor 34.9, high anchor 31.7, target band 32.4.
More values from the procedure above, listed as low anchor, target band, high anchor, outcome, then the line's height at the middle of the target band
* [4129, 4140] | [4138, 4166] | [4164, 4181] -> 0.9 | 32.4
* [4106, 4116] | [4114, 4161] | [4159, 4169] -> 2.5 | 33.4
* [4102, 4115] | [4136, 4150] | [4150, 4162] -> 0.7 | 32.1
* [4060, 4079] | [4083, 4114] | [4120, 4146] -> -1.4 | 32.7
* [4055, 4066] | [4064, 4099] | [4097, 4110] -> -3.3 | 31.9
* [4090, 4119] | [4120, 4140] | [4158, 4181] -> 0.3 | 32.9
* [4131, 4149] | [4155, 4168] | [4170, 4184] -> -0.3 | 31.2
